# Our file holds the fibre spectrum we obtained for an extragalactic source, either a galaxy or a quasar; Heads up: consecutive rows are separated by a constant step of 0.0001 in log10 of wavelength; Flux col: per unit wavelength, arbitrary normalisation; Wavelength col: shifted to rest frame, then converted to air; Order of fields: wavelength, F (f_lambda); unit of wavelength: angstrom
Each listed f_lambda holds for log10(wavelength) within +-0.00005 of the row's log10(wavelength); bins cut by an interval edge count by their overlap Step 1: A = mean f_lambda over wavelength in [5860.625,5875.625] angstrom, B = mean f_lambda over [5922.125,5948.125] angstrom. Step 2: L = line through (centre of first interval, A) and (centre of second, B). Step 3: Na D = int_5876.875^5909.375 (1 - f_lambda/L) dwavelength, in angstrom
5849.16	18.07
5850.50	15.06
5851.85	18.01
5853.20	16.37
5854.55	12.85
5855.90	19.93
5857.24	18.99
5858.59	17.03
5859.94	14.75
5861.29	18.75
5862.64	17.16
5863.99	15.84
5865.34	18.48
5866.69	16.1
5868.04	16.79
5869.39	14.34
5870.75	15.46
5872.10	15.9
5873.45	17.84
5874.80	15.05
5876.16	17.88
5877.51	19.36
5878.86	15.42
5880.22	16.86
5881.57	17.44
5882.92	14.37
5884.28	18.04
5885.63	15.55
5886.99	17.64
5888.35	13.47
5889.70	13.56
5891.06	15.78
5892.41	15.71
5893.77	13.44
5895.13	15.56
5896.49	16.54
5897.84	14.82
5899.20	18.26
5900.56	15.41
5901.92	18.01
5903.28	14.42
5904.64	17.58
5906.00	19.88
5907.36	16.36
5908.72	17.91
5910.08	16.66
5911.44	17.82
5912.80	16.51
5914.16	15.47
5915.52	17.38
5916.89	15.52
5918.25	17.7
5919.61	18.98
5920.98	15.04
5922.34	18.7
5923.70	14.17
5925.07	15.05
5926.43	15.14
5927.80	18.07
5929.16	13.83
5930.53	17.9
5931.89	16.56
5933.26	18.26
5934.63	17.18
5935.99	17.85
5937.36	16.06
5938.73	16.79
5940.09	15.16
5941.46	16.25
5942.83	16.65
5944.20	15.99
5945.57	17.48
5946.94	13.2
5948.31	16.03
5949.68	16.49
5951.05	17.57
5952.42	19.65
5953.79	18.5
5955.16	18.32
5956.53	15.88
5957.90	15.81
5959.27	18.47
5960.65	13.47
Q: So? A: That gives 0.3 angstrom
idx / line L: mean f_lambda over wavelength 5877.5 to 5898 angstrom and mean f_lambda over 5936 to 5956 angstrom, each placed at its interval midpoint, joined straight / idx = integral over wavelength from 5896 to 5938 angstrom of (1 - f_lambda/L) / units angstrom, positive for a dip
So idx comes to -1.3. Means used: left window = 15.8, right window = 16.8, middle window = 16.7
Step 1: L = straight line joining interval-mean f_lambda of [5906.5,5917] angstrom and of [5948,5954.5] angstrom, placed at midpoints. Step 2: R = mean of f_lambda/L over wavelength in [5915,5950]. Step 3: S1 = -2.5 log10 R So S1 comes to 0.056 mag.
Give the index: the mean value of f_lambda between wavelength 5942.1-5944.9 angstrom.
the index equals 16.3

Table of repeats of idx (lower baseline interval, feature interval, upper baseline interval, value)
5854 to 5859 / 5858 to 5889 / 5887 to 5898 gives -0.5 angstrom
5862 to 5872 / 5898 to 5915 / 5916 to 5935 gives -0.5 angstrom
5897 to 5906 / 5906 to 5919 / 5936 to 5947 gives -0.3 angstrom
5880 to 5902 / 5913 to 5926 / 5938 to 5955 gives -0.1 angstrom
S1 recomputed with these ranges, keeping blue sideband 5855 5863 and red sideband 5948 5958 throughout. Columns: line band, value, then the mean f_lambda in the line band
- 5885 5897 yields 0.157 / 15.2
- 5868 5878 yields 0.071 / 16.5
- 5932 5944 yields 0.047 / 16.7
